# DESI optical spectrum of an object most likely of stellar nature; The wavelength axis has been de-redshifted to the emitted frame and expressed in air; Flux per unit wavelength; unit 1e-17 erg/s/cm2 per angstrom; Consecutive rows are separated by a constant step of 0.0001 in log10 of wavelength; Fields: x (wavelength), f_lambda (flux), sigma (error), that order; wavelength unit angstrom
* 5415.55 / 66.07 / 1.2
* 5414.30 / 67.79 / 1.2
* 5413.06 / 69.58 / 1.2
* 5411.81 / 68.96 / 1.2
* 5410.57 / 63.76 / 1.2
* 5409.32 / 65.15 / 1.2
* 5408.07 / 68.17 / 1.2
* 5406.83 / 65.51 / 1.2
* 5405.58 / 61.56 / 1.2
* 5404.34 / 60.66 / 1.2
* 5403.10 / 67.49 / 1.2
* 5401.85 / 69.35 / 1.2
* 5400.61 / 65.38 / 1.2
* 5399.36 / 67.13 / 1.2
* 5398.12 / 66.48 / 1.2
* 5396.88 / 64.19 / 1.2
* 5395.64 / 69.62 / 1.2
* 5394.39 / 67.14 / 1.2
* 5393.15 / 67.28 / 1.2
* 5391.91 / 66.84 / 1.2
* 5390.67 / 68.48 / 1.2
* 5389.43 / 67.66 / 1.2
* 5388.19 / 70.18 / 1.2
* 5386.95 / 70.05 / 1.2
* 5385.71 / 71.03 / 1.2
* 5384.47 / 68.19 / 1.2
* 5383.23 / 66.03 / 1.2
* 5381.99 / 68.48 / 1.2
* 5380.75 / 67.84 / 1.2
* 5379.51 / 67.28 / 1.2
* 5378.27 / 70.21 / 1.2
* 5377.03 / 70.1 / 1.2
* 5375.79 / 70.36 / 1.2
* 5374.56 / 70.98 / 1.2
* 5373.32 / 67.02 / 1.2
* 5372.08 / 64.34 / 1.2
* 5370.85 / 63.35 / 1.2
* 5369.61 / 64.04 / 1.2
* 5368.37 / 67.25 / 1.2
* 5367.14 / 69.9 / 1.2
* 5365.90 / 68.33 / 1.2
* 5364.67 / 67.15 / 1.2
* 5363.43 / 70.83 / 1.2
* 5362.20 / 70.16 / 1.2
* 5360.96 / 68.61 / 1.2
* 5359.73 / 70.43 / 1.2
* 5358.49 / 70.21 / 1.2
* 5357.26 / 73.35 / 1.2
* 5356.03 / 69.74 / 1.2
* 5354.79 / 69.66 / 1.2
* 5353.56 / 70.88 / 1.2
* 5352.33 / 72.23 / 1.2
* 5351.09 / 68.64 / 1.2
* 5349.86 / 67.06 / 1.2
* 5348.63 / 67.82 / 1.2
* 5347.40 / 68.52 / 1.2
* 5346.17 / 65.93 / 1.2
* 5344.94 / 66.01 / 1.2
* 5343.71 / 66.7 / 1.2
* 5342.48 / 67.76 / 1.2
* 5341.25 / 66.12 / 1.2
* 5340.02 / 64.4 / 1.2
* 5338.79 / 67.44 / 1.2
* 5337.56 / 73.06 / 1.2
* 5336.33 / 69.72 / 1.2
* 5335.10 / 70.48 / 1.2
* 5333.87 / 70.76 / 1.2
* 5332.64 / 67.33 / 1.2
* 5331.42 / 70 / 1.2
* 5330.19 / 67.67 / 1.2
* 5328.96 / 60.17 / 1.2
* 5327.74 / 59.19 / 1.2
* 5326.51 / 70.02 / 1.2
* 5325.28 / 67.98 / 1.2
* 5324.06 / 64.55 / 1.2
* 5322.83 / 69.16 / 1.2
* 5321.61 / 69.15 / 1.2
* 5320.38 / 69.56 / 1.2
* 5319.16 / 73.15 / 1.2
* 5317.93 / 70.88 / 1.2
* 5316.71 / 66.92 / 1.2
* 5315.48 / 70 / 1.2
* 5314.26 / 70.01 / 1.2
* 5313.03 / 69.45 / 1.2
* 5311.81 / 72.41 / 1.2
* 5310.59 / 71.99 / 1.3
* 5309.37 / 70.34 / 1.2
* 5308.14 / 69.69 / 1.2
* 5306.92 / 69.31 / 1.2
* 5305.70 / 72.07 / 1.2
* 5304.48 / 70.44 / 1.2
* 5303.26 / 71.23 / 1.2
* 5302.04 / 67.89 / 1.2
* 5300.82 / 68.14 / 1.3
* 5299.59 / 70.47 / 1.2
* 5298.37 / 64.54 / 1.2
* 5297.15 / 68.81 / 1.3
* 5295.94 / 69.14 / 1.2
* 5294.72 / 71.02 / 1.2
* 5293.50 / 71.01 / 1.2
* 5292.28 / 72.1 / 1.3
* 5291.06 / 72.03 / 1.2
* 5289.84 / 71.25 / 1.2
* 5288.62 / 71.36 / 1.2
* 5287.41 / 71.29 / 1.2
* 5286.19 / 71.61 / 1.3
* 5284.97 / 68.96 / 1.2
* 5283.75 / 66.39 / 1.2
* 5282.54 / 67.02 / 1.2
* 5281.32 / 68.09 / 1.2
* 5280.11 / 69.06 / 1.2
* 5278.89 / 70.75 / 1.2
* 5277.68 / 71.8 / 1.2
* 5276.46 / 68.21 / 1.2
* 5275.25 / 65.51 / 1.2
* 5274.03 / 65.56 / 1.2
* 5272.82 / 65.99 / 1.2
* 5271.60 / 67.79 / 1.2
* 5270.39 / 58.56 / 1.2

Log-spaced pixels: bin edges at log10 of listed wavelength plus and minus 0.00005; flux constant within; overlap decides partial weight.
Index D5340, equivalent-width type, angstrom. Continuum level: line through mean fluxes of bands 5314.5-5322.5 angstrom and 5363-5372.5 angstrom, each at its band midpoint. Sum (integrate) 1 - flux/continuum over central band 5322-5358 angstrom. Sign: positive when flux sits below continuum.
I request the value 0.3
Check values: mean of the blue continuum 69.9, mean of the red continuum 66.9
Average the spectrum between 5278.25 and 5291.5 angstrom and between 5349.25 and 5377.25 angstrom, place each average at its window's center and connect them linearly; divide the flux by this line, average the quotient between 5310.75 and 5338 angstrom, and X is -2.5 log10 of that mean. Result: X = 0.01 mag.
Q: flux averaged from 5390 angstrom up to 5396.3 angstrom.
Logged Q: 67.9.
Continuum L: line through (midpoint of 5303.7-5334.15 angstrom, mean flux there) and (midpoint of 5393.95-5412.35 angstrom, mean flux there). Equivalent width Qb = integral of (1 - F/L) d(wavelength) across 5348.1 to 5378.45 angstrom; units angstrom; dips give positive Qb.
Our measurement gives -0.7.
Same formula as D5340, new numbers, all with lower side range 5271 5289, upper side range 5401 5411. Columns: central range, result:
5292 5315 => -0.68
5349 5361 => -0.63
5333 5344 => -0.24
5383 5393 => -0.44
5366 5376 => -0.14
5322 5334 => 0.13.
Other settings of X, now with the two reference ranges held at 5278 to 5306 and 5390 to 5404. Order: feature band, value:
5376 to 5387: -0.02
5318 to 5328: 0.01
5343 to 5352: 0.02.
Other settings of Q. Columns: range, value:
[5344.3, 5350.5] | 67.2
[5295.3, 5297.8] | 69.2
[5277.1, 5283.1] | 69.4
